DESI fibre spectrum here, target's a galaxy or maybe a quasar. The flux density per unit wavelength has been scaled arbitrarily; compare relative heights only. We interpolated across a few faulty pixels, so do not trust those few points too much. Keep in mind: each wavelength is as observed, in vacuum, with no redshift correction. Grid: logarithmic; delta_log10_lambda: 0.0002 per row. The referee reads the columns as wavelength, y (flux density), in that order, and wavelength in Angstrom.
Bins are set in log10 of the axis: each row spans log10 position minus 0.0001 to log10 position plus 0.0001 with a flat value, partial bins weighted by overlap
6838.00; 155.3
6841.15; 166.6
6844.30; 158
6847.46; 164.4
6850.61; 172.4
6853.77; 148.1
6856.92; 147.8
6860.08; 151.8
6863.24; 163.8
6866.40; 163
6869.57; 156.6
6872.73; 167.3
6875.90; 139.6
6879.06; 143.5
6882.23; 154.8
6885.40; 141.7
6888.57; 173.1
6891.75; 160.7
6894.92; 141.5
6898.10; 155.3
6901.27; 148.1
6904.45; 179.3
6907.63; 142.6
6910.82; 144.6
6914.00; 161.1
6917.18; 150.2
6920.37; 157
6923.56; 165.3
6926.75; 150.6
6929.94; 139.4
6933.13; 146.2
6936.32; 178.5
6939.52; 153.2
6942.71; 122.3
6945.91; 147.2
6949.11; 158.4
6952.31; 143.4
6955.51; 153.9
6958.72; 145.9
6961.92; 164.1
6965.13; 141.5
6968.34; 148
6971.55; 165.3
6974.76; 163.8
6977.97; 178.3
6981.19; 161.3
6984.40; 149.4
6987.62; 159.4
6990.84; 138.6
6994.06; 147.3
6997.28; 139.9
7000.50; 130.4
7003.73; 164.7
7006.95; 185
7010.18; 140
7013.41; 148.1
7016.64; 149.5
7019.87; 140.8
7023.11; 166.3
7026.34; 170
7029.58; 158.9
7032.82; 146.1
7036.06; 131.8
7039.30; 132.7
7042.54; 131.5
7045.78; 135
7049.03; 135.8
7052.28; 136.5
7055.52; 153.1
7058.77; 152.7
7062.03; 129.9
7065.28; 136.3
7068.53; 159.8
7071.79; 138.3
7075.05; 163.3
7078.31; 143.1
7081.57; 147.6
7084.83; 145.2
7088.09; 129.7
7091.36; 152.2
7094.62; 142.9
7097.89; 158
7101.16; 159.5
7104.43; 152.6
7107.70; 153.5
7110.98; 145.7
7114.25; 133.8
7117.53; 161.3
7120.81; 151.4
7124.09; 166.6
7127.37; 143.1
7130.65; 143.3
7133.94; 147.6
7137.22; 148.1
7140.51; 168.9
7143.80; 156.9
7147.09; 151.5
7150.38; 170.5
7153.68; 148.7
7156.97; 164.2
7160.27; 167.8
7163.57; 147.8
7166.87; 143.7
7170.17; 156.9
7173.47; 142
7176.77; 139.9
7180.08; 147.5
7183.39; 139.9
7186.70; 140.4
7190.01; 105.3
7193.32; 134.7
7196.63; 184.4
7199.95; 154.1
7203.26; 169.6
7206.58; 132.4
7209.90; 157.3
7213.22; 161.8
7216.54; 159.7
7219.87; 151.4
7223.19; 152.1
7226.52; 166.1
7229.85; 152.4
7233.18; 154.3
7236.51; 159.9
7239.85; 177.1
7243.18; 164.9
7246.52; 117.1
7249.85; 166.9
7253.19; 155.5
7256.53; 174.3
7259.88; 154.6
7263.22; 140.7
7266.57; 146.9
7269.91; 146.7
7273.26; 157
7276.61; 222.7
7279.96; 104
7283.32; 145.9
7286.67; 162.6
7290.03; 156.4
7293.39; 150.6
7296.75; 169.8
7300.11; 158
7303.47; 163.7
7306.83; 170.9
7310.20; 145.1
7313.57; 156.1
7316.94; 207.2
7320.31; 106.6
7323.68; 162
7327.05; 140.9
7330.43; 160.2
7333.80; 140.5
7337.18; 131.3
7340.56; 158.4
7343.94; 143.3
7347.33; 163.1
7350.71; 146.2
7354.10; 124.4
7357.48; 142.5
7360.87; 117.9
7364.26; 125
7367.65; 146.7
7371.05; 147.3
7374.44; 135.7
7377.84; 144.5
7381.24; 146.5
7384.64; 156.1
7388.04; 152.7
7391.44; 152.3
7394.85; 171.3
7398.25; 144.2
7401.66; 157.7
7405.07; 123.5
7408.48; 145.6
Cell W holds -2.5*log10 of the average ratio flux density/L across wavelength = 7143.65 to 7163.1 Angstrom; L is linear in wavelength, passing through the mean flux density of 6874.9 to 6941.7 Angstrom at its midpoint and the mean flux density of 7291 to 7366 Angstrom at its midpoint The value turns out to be -0.06 mag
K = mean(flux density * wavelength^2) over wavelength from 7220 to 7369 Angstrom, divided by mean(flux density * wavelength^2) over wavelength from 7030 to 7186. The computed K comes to 1.08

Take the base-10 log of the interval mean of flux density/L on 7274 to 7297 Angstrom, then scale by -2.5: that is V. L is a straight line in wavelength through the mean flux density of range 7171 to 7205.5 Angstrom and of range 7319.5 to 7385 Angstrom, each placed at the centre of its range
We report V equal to -0.10 mag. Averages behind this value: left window 146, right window 142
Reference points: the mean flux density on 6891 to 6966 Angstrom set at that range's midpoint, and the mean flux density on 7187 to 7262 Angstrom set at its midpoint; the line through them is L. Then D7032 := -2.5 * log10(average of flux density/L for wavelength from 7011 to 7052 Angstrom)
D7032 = 0.06 mag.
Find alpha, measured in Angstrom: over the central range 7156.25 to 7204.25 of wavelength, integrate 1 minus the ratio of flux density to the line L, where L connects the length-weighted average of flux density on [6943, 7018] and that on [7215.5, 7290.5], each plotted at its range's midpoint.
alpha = 2.0 Angstrom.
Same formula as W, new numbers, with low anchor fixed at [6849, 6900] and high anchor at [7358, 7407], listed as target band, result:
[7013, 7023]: 0.02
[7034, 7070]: 0.09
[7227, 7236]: -0.06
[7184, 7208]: 0.02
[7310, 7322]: -0.07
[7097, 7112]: -0.03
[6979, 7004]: 0.03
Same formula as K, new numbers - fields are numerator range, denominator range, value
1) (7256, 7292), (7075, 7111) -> 1.09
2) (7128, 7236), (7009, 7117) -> 1.07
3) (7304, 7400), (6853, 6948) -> 1.10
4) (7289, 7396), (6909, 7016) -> 1.09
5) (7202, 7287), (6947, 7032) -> 1.09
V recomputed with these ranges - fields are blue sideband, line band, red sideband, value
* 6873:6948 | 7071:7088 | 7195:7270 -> 0.060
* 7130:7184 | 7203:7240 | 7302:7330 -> -0.017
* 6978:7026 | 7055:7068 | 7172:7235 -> 0.062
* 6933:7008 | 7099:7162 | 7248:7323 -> 0.007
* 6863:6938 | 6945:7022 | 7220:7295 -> 0.017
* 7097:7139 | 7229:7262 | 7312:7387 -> -0.068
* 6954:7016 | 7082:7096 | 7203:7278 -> 0.091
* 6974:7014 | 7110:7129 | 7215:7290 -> 0.033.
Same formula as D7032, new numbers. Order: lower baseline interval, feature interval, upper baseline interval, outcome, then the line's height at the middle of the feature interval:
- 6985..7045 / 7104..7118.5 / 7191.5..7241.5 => 0.03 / 153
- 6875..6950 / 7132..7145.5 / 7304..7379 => -0.04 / 149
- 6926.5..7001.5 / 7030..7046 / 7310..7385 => 0.10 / 150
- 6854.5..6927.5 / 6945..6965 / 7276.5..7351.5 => 0.02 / 155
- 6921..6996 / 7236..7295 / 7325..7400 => -0.06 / 147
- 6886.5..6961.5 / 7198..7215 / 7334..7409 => -0.06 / 148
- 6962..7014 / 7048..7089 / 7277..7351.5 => 0.07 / 154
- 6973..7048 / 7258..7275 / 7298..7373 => -0.01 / 149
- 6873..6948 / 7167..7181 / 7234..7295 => 0.06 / 155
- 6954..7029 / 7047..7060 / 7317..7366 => 0.06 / 152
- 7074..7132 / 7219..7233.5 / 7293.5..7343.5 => -0.02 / 152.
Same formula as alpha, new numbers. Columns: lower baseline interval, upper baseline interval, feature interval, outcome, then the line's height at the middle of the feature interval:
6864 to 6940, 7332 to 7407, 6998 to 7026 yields -0.2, 152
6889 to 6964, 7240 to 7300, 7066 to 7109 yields 1.3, 154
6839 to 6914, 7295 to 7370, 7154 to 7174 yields -0.3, 152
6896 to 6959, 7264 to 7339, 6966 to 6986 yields -1.0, 152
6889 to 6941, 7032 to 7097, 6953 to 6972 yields -0.1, 151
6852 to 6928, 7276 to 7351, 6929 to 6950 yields 0.7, 154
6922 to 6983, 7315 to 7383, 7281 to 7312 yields -2.4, 146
